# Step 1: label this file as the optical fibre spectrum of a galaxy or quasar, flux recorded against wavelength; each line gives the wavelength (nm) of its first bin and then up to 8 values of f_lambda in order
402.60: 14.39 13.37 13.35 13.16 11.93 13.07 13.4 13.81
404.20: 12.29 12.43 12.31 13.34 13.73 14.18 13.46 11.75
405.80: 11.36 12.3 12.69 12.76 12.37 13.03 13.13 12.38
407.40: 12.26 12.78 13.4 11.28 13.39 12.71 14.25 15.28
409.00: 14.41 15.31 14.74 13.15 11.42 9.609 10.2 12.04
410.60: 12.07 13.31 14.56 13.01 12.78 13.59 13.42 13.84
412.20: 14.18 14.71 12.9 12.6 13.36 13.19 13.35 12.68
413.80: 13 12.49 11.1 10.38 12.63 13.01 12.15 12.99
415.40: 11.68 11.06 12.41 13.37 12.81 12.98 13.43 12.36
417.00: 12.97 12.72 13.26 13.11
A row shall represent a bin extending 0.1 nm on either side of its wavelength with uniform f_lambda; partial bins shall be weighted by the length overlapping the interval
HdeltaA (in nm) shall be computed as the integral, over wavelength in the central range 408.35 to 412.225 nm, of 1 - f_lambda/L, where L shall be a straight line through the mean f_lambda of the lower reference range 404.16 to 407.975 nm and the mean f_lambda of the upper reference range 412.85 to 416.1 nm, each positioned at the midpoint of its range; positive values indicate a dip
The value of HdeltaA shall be -0.19 nm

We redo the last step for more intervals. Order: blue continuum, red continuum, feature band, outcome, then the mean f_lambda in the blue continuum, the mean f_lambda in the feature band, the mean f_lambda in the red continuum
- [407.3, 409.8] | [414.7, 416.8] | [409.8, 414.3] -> 0.088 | 13.5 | 12.8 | 12.6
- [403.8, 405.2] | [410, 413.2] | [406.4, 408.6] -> 0.052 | 13.1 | 12.7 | 13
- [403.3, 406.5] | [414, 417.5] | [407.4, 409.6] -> -0.171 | 12.8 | 13.7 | 12.4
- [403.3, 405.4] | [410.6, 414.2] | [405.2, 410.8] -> 0.167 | 13.1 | 12.8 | 13.3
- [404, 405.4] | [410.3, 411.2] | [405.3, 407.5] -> 0.100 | 13.1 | 12.5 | 13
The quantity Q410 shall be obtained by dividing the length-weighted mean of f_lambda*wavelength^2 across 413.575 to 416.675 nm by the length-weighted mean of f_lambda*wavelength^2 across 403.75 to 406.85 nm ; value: 1.01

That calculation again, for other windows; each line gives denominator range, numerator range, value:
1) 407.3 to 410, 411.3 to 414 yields 1.02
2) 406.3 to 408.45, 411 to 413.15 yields 1.09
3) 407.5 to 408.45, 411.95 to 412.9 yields 1.10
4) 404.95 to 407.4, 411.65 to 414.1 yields 1.08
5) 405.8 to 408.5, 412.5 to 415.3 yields 1.03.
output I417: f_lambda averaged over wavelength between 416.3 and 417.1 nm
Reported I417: 12.9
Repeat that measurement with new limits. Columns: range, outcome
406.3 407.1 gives 12.8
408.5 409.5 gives 14.8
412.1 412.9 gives 13.6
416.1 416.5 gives 12.9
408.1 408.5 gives 13.1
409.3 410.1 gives 12.2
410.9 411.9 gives 13.5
